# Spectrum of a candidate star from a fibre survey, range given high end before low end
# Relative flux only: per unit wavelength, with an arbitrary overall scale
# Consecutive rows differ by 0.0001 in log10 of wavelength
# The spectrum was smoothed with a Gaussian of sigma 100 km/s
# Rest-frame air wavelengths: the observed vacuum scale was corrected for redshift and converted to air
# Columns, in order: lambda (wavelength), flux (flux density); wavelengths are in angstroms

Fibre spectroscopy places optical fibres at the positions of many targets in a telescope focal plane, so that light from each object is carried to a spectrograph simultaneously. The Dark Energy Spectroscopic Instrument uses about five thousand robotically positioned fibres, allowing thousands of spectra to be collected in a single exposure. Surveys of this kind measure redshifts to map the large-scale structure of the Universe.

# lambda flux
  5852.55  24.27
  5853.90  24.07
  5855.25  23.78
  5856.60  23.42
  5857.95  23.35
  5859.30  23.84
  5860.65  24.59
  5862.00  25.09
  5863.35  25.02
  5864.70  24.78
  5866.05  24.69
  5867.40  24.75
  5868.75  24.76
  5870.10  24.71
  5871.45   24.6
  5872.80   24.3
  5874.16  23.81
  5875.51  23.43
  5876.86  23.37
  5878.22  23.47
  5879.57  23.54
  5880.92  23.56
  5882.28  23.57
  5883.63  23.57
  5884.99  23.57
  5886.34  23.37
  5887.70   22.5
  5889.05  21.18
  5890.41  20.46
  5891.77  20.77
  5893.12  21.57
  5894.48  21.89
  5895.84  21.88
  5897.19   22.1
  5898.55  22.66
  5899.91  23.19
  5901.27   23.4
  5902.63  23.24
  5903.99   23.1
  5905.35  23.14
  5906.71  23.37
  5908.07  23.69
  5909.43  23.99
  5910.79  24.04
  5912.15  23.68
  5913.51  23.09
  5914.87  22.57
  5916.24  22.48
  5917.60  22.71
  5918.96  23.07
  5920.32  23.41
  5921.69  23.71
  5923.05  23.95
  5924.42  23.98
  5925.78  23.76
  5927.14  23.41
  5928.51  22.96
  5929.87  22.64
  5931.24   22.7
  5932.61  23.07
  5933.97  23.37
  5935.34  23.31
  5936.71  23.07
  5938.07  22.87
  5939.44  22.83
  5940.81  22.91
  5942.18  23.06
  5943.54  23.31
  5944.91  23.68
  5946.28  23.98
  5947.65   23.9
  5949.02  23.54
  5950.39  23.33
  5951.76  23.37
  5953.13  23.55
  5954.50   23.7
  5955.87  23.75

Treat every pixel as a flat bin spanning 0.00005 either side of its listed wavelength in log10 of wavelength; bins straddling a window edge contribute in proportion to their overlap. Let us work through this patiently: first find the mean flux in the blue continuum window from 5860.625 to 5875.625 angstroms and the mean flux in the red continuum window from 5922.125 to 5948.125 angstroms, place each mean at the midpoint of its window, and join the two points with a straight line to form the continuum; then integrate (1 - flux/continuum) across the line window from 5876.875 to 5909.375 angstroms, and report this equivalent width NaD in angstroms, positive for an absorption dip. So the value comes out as 1.8 angstroms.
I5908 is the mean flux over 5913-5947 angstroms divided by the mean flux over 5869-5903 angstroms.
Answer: 1.01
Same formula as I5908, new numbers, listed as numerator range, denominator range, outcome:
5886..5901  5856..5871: 0.90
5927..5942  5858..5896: 0.98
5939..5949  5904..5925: 1.00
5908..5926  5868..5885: 0.98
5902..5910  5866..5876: 0.96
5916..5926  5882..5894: 1.05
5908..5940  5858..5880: 0.96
